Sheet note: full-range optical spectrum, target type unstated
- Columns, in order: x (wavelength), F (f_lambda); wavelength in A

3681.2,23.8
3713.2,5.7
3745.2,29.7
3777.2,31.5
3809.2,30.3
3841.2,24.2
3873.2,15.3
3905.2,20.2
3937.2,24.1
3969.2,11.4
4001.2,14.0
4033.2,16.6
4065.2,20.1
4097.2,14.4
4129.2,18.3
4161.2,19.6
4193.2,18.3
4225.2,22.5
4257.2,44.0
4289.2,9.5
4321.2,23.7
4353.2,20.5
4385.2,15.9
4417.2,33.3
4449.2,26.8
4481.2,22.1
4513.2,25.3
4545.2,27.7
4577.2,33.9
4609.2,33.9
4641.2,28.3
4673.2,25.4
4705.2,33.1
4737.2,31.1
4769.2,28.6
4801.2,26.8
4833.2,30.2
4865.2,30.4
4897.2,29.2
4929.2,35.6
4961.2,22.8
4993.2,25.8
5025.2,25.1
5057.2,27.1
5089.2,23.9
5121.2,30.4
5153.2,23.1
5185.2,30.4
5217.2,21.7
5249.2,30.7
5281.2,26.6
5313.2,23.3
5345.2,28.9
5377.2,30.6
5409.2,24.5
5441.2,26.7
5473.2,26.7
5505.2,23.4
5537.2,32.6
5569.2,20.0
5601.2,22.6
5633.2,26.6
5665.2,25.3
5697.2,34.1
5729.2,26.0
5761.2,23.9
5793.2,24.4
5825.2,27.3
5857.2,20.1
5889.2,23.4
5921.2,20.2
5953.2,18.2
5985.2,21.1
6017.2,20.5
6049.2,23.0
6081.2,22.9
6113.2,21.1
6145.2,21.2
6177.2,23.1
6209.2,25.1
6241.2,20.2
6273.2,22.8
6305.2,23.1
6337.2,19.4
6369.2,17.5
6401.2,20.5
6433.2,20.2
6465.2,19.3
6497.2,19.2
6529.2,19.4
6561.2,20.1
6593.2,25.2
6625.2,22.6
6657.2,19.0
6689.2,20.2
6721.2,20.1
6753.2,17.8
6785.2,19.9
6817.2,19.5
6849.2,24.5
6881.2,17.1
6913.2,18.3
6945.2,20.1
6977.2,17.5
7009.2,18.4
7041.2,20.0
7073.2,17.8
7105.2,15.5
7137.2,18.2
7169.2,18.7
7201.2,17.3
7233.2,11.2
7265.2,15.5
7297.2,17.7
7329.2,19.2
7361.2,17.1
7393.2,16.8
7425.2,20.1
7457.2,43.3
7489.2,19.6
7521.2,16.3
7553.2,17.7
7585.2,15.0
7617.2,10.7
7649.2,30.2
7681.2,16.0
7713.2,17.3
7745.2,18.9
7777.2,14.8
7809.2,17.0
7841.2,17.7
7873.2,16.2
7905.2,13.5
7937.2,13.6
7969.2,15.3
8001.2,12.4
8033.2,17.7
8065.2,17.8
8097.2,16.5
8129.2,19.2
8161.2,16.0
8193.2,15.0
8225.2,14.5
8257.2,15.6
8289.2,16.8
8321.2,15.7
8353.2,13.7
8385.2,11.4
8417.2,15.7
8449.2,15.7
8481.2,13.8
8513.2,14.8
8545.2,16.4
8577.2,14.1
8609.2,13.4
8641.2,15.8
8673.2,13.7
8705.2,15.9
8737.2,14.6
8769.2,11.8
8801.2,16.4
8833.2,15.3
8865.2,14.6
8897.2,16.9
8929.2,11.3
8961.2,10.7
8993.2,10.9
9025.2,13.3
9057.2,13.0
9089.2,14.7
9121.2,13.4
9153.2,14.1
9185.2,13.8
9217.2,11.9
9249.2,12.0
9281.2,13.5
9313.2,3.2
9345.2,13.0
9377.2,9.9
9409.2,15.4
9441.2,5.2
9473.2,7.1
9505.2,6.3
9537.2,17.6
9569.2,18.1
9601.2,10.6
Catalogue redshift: 0.138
